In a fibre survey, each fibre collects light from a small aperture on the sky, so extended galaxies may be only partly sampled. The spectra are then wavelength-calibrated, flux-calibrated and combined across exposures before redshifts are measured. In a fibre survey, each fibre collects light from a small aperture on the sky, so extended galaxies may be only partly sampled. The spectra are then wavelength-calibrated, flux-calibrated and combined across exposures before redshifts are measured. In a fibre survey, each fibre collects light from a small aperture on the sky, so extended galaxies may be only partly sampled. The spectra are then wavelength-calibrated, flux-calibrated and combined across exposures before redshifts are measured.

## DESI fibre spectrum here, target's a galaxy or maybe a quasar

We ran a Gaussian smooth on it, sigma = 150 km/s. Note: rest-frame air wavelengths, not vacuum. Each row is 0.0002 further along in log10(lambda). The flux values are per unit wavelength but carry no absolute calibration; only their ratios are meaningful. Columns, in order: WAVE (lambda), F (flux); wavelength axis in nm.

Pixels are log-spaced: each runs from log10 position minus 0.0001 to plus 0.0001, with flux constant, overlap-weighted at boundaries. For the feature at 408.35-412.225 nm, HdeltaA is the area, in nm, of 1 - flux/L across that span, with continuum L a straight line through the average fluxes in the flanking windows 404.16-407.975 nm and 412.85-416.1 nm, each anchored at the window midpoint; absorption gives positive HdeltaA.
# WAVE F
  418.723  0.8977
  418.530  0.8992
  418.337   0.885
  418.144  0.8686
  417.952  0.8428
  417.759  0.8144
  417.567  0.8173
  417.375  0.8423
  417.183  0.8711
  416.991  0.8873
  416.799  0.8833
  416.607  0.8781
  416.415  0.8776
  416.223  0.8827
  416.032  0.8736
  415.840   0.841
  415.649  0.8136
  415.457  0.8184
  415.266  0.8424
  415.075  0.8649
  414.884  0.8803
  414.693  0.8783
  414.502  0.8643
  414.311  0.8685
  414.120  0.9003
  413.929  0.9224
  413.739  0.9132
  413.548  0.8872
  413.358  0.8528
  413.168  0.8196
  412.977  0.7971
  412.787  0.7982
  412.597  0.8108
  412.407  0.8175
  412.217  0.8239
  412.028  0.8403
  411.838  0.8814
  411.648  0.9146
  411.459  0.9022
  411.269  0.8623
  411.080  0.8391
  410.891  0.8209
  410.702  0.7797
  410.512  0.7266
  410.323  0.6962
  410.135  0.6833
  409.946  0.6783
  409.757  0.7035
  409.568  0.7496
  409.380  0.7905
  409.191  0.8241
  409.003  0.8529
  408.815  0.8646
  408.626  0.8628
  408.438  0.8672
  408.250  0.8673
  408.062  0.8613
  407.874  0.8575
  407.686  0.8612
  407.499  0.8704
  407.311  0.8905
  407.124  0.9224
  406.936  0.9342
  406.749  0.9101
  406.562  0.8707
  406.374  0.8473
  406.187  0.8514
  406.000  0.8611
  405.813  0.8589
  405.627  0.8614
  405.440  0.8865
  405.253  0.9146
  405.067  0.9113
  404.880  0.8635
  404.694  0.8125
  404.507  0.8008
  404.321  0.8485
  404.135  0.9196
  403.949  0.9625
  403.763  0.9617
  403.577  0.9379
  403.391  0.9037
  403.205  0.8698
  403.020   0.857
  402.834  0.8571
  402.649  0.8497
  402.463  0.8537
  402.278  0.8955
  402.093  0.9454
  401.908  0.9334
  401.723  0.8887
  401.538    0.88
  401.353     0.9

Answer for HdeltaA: 0.26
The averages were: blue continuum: 0.873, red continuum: 0.86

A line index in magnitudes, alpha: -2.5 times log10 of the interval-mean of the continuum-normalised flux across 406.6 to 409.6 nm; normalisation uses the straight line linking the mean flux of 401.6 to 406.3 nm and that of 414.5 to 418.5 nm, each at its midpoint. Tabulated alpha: 0.01 mag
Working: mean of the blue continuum 0.884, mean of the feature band 0.864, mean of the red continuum 0.859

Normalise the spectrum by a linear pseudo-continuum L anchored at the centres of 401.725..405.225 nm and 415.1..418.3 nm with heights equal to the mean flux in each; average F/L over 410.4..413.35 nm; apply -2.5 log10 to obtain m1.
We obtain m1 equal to 0.05 mag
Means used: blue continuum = 0.889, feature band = 0.829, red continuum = 0.854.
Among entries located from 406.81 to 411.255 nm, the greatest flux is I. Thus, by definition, 0.9342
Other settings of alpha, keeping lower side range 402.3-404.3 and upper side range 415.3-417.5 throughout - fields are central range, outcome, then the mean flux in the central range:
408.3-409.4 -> 0.041 mag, 0.848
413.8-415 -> -0.026 mag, 0.886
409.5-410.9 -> 0.208 mag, 0.724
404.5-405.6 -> 0.027 mag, 0.869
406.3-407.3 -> -0.014 mag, 0.897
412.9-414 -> 0.003 mag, 0.865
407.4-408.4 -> 0.024 mag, 0.864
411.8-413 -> 0.061 mag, 0.823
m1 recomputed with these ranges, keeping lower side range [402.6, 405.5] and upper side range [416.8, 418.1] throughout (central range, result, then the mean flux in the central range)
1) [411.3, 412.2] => -0.02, 0.878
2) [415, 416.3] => 0.01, 0.848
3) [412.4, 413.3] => 0.07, 0.809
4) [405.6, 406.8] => 0.02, 0.865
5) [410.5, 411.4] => 0.07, 0.816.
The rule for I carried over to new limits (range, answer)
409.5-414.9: 0.9224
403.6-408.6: 0.9625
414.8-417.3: 0.8873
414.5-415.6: 0.8803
